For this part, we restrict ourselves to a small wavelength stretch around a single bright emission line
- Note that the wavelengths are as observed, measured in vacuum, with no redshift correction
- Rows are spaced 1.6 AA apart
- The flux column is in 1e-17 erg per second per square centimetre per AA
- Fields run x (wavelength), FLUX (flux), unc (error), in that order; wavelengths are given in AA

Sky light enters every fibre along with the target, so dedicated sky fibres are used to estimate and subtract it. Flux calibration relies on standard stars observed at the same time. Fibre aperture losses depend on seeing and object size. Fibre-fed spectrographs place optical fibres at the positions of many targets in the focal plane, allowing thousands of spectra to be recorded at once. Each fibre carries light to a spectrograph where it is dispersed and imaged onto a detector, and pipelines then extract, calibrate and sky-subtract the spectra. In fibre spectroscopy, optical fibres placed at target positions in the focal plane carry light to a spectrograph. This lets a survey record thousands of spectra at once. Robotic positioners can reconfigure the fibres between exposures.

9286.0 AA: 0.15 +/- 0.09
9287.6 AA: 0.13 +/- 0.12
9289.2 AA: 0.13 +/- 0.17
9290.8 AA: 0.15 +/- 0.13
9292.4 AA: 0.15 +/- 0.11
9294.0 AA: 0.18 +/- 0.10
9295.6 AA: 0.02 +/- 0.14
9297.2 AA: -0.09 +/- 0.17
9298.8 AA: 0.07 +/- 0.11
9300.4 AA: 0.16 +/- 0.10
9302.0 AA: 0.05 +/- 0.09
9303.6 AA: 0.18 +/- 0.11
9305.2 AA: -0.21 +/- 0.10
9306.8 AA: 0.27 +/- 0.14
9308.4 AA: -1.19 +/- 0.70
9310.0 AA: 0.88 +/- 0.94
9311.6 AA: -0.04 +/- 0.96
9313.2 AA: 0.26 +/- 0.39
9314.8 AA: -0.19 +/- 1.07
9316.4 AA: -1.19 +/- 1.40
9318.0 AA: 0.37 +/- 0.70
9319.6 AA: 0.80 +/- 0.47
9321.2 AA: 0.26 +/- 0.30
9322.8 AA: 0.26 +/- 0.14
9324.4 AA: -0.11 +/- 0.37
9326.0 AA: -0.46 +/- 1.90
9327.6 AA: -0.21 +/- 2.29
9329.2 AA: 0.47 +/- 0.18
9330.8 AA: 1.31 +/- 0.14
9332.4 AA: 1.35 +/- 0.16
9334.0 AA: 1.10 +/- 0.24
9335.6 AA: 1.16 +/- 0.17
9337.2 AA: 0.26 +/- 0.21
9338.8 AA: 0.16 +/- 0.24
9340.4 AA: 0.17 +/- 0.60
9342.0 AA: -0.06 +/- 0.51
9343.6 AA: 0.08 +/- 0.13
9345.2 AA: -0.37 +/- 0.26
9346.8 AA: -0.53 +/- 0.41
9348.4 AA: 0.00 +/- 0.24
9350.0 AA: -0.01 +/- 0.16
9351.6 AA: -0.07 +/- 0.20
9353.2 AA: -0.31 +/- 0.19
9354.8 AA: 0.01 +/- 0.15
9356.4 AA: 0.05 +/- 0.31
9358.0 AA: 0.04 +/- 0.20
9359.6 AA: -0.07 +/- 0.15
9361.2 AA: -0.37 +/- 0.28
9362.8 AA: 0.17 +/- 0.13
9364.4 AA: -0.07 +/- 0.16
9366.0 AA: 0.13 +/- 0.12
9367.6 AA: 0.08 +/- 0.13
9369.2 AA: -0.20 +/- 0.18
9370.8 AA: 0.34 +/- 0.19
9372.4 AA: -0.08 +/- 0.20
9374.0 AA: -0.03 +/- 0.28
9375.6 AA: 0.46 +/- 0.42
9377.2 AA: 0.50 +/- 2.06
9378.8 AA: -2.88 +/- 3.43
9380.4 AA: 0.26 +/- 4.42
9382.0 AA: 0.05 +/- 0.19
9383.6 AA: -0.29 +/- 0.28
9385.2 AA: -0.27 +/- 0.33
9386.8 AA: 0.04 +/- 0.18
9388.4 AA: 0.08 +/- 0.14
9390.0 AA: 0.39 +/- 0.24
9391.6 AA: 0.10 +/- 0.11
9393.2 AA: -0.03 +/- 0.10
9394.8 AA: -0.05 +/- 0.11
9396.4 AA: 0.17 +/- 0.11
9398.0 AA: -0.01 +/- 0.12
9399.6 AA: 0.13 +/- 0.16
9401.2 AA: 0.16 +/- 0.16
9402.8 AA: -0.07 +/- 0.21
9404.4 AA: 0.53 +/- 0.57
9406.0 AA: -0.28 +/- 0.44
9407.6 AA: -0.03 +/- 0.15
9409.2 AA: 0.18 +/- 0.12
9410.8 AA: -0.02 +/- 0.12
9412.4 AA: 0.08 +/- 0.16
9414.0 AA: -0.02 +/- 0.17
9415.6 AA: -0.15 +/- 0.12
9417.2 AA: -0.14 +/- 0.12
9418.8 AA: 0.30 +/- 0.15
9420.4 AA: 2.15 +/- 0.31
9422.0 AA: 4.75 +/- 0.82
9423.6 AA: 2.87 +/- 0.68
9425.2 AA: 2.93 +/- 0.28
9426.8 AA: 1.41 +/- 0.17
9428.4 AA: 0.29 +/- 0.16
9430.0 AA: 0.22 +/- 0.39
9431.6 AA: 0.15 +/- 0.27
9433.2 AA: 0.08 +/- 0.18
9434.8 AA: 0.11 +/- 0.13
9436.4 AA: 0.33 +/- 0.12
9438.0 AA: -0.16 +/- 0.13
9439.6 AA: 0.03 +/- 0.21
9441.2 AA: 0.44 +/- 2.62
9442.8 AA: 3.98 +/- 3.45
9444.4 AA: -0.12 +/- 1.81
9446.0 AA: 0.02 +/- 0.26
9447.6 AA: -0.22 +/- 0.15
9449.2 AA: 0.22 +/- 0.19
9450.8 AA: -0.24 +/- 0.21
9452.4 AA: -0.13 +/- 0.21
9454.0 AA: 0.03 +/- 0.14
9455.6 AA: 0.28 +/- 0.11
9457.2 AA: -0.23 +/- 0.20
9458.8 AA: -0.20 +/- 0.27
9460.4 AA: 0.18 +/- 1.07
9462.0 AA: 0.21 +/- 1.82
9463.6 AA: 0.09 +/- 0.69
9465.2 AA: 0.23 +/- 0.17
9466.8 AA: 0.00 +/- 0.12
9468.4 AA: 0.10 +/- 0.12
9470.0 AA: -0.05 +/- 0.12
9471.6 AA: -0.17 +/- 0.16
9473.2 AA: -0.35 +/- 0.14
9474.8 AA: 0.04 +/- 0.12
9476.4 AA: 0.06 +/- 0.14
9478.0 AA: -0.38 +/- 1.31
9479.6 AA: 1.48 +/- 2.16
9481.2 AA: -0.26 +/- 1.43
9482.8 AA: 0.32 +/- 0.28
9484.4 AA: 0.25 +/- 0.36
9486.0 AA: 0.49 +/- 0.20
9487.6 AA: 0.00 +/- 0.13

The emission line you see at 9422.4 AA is [O III] 5007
